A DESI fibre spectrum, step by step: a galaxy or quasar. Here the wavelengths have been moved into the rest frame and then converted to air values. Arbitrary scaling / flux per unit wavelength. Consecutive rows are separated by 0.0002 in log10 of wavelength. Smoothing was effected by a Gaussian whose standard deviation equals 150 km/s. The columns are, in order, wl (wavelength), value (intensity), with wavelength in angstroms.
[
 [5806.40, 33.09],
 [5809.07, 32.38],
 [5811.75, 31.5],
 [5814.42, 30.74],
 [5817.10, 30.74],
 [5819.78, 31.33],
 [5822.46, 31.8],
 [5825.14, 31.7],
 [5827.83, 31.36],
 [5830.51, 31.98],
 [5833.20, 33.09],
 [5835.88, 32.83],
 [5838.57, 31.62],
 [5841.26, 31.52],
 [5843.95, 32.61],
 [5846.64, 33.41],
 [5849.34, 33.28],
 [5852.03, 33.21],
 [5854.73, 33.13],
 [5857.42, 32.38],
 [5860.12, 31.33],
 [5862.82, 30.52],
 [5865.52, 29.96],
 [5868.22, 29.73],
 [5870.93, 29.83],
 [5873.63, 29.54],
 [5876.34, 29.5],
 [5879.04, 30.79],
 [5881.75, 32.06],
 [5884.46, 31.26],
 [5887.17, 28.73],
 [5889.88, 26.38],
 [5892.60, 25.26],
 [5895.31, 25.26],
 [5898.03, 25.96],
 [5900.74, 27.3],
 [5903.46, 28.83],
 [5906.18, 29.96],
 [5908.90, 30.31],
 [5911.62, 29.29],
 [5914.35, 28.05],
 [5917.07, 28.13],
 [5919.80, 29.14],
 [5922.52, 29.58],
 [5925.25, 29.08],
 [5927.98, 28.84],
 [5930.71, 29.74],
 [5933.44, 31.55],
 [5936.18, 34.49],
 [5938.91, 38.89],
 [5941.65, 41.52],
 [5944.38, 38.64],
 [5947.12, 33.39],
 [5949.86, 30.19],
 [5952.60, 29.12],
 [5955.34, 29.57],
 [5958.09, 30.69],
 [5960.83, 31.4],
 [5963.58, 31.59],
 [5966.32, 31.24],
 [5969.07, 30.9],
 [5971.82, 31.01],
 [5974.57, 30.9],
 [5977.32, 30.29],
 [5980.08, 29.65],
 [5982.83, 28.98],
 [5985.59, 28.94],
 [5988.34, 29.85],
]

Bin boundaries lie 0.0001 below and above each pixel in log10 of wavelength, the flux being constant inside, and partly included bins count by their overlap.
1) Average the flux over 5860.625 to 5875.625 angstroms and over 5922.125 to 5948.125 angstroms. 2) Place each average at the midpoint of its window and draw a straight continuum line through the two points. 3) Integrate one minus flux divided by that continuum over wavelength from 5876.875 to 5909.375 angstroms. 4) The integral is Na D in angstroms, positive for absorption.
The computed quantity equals 2.97 angstroms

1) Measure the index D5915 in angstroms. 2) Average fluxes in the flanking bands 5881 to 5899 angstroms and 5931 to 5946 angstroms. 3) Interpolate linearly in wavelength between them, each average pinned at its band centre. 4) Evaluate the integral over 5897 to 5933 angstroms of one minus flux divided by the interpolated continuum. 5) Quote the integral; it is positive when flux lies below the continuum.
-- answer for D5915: 3.7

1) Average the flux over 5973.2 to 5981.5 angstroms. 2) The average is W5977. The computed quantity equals 30.3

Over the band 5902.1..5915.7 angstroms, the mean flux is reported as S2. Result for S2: 29.3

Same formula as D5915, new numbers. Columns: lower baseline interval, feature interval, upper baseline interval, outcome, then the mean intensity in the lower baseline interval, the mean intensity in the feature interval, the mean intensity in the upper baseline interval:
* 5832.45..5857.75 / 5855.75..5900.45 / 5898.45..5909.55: 1.9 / 32.7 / 29.3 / 28.8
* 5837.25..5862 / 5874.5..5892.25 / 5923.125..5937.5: 1.2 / 32.5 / 29.5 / 30.7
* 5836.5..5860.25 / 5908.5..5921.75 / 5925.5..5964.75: 1.5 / 32.6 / 28.9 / 32.7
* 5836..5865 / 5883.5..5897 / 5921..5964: 2.1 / 32.3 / 27.2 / 32.4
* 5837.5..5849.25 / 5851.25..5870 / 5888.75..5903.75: -0.6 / 32.4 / 31.4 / 26.3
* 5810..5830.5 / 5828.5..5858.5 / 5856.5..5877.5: -1.7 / 31.4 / 32.6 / 30.3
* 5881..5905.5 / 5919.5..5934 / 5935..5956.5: 1.1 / 27.8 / 29.6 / 34.5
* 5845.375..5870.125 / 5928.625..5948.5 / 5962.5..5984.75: -2.8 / 31.8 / 35.2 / 30.5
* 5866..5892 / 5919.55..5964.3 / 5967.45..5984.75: -3.4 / 29.6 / 32.3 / 30.2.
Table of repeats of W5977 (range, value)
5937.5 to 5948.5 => 38.1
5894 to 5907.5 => 27.5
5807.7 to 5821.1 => 31.4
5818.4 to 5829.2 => 31.5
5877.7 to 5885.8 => 31.4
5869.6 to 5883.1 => 30.4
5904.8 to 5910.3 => 30.1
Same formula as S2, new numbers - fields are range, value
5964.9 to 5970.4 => 31.1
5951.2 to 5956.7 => 29.4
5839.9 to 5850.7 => 32.7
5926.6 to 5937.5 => 31.1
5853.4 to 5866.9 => 31.5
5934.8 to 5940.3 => 36.7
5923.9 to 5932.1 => 29.2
